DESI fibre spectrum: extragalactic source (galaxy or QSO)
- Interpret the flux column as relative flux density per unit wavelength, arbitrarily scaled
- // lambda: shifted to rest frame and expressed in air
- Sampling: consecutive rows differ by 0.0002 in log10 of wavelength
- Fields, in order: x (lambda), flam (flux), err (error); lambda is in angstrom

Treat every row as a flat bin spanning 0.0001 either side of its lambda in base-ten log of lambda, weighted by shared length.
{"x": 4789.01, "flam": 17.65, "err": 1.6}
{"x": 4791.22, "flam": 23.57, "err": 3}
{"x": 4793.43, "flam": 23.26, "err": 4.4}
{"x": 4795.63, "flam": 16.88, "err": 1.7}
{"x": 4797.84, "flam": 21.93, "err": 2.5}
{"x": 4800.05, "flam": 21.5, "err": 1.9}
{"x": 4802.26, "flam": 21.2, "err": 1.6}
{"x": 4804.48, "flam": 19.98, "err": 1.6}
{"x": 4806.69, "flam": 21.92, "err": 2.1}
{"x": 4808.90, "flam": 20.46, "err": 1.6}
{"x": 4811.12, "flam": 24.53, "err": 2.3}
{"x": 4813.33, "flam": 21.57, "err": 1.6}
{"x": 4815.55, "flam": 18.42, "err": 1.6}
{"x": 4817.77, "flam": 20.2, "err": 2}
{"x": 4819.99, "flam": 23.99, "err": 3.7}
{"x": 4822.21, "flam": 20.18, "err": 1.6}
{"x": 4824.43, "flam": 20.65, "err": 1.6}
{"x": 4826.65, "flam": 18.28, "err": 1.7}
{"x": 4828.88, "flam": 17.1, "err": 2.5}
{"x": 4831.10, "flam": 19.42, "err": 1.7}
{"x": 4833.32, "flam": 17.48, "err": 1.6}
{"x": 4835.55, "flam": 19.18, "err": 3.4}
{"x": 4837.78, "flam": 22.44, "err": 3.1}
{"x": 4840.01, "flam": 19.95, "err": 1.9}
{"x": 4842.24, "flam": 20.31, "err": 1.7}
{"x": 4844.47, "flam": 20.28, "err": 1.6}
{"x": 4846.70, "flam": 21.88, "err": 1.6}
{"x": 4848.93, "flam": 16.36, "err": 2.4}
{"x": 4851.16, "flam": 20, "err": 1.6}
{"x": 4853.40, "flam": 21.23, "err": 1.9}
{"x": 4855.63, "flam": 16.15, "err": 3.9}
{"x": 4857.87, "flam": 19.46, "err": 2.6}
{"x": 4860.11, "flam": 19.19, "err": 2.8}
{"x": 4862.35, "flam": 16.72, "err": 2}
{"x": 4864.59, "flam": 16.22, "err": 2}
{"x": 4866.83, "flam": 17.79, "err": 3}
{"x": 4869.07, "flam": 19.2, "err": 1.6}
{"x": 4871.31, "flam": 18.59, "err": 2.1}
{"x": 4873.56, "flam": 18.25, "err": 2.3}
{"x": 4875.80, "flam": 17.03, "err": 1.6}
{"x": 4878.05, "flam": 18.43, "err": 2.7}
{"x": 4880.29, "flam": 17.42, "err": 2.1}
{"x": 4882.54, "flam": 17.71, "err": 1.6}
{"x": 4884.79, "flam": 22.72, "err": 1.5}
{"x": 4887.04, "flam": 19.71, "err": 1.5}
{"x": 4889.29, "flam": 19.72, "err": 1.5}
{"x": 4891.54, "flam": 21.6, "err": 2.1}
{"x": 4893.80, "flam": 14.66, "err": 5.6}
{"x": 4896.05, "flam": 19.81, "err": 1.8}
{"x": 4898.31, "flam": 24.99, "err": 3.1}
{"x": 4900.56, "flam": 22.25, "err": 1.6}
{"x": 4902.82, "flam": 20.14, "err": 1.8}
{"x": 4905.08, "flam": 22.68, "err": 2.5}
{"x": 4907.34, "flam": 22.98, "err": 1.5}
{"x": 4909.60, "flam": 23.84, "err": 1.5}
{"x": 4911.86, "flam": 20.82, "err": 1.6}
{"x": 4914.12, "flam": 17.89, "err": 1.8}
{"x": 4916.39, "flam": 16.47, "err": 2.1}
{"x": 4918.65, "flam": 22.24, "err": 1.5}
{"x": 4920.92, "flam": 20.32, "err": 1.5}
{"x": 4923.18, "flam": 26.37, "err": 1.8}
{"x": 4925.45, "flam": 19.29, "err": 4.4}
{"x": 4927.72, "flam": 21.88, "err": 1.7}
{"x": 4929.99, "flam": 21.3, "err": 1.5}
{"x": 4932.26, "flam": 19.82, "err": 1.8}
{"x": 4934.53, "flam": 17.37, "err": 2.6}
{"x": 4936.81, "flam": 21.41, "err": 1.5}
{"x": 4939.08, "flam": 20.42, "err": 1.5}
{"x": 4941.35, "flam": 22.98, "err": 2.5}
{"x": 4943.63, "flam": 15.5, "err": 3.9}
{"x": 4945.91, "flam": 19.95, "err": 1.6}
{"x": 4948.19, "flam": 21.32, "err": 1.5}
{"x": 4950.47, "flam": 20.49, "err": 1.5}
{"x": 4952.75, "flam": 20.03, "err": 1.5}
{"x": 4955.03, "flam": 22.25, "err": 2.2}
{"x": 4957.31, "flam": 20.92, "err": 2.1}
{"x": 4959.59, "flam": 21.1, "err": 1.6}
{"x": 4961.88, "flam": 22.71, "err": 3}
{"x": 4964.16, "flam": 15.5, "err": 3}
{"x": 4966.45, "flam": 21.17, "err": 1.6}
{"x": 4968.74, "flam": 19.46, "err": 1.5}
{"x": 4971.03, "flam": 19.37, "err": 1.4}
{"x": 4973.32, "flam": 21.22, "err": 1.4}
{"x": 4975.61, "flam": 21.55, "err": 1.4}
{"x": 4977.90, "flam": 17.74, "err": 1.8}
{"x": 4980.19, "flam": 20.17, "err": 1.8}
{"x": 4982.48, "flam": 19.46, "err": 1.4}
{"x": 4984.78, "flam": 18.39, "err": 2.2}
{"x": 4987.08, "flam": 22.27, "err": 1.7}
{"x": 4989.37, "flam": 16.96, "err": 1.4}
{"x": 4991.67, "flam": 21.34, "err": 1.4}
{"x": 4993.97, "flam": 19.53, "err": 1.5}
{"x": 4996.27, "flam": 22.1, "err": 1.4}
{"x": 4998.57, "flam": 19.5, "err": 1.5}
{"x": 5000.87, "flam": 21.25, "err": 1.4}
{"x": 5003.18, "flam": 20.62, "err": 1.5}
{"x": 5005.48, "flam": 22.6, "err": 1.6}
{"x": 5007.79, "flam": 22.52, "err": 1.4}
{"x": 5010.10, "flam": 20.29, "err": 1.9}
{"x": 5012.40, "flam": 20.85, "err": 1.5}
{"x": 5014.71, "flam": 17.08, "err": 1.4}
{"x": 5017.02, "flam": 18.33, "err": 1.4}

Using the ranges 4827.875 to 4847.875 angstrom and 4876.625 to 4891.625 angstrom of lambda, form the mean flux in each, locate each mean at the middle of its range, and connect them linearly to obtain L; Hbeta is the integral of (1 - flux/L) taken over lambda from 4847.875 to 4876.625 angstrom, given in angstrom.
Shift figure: 2.1 angstrom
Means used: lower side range 19.8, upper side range 19.4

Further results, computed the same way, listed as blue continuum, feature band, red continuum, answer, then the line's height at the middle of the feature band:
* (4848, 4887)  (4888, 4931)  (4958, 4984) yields -4.43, 19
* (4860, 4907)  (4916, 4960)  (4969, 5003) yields -2.02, 19.7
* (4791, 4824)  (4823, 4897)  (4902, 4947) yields 7.22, 21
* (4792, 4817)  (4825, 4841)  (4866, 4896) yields 0.82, 20.2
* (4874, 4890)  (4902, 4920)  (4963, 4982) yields -1.67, 19.1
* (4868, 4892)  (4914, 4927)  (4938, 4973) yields -0.65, 19.7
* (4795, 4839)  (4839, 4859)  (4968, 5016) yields 0.84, 20.4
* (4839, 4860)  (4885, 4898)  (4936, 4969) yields 0.08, 19.8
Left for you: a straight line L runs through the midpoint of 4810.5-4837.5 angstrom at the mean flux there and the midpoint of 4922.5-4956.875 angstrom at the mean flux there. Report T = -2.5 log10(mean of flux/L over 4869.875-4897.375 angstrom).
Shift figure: 0.08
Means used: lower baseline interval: 20.1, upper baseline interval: 20.6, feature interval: 18.9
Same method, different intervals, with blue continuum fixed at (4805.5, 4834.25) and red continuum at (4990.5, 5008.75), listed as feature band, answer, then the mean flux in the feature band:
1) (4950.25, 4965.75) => 0.027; 20.5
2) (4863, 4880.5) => 0.154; 17.9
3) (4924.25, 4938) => 0.034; 20.2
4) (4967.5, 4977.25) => 0.040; 20.3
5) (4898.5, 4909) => -0.083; 22.4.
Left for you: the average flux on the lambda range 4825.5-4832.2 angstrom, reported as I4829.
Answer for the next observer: 18.3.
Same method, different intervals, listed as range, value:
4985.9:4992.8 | 20.2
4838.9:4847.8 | 20.6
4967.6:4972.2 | 19.4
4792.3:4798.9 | 20.7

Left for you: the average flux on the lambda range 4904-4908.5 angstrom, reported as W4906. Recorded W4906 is 22.8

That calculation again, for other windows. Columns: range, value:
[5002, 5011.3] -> 21.5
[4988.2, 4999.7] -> 19.9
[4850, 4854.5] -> 20.6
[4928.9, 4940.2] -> 20.1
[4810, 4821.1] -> 21.7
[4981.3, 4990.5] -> 19.3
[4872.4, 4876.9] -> 17.6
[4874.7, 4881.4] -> 17.6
